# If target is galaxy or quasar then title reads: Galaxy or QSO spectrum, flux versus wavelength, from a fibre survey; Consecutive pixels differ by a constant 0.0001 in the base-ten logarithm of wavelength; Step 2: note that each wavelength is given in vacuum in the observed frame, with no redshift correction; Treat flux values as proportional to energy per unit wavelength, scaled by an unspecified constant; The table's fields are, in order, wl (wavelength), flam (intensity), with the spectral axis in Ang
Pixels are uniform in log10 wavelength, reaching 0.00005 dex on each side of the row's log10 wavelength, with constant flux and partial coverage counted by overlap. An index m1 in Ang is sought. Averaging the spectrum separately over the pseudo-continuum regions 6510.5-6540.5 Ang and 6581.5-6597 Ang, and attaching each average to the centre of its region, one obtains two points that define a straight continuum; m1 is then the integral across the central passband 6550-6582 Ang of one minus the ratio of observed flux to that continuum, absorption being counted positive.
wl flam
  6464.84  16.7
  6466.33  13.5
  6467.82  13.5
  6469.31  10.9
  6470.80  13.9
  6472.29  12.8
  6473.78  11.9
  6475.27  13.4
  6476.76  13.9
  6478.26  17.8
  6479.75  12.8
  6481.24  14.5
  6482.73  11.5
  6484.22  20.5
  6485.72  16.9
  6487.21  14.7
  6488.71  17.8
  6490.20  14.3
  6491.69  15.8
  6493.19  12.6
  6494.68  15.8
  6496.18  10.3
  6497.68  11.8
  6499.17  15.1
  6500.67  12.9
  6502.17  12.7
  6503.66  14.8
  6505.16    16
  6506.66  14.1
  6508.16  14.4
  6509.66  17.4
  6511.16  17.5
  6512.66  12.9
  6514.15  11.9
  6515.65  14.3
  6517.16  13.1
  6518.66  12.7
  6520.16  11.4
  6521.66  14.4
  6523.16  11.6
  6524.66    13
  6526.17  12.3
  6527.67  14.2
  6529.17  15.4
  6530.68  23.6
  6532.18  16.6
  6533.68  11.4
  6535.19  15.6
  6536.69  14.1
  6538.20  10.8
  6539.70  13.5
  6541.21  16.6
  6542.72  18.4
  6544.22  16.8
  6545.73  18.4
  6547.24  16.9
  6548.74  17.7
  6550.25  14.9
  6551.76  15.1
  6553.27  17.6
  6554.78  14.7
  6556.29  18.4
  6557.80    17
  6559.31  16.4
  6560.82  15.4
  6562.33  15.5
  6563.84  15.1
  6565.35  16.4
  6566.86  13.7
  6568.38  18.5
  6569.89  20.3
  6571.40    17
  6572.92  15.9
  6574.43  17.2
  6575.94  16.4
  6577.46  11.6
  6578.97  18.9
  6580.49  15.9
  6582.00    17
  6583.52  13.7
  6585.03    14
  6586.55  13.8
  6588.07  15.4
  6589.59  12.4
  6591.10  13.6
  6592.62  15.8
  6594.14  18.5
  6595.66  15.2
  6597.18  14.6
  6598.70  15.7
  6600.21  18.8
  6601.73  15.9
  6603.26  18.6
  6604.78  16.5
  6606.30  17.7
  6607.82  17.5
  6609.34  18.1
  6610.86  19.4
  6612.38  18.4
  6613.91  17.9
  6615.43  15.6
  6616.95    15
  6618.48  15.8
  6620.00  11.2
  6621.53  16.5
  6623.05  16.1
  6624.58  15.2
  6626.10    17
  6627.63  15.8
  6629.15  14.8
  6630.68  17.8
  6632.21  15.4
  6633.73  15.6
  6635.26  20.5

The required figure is -3.9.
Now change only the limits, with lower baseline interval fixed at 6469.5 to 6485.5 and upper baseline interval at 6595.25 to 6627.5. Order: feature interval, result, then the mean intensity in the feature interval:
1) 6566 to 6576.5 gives -0.8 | 17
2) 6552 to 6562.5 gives -0.5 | 16.4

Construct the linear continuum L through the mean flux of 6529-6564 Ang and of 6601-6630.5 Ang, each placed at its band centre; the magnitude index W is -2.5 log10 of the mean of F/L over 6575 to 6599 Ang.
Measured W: 0.081 mag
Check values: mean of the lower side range 16.1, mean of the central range 15.2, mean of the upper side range 16.5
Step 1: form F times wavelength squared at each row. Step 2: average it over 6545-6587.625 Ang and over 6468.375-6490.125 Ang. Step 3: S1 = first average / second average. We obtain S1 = 1.15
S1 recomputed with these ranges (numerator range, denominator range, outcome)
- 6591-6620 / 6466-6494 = 1.21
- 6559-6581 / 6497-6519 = 1.17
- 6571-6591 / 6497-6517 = 1.09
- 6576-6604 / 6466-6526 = 1.14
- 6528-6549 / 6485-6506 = 1.13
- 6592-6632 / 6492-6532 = 1.20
